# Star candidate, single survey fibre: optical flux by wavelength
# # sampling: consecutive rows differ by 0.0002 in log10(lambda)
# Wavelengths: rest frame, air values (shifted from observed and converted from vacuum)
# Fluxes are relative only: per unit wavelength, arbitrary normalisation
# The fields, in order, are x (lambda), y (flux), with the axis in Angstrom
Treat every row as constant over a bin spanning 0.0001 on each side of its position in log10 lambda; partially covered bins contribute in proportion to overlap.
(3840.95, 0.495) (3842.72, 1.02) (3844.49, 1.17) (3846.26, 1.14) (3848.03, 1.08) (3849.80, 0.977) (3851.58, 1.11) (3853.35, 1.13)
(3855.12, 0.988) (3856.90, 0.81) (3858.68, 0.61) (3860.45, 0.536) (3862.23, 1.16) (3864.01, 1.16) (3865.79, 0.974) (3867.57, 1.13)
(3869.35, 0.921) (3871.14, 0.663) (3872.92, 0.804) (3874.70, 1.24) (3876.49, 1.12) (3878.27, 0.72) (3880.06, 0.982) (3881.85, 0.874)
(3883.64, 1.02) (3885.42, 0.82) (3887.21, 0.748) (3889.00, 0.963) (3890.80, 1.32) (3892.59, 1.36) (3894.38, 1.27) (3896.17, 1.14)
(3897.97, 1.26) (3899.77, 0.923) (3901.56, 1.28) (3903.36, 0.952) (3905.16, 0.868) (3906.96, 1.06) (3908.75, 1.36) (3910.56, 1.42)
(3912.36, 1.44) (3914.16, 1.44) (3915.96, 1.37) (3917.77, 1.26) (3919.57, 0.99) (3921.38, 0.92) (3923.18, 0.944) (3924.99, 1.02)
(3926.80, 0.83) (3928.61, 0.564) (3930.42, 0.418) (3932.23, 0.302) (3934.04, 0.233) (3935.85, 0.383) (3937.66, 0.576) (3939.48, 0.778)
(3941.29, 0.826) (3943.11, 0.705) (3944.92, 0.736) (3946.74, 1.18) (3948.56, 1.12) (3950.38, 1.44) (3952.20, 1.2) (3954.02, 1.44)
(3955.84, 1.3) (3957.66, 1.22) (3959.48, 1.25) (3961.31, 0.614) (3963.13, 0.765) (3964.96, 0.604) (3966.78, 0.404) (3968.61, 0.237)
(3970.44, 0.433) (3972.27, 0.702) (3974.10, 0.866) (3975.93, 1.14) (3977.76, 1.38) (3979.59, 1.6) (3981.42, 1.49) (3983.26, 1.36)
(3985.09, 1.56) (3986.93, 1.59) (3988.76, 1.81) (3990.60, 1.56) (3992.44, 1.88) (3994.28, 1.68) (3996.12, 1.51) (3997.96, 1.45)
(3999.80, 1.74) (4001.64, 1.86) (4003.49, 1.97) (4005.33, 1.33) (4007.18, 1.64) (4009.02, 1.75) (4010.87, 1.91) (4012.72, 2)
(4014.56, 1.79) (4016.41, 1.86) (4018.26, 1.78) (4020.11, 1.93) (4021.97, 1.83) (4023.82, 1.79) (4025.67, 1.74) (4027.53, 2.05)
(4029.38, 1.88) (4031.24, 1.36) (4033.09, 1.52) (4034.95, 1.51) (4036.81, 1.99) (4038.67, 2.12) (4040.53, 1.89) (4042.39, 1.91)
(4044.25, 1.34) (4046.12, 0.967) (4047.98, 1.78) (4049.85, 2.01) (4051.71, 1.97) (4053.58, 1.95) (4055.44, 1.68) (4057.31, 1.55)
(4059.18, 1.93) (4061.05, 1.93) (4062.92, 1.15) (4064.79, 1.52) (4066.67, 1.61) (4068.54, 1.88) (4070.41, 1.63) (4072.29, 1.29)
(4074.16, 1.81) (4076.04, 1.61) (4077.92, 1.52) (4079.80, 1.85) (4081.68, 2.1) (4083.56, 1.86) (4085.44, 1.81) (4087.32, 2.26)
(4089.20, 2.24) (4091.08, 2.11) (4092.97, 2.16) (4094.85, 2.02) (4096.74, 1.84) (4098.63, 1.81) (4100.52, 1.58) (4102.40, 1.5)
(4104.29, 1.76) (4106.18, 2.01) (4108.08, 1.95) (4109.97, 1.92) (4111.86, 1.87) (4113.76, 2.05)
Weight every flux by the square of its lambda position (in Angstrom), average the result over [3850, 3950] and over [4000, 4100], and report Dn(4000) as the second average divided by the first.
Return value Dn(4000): 2.0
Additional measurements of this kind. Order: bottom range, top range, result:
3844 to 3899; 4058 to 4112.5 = 2.01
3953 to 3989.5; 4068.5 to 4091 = 1.78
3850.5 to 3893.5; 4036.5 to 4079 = 1.92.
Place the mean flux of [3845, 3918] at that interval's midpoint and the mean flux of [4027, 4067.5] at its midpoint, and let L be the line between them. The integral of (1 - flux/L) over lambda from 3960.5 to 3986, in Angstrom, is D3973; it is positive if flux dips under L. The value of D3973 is 8.7 Angstrom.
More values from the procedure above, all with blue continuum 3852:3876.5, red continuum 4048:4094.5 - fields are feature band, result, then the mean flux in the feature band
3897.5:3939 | 7.6 Angstrom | 0.943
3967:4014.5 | 1.2 Angstrom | 1.45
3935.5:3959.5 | 5.2 Angstrom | 1.02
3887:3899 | -1.2 Angstrom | 1.17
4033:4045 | -0.7 Angstrom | 1.78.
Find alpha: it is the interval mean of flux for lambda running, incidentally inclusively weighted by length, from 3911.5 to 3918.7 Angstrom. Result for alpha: 1.38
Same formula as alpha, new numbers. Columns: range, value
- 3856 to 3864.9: 0.855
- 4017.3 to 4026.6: 1.81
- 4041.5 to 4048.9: 1.5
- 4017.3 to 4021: 1.85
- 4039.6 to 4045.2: 1.71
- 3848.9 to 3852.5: 1.04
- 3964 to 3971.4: 0.423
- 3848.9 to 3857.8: 1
